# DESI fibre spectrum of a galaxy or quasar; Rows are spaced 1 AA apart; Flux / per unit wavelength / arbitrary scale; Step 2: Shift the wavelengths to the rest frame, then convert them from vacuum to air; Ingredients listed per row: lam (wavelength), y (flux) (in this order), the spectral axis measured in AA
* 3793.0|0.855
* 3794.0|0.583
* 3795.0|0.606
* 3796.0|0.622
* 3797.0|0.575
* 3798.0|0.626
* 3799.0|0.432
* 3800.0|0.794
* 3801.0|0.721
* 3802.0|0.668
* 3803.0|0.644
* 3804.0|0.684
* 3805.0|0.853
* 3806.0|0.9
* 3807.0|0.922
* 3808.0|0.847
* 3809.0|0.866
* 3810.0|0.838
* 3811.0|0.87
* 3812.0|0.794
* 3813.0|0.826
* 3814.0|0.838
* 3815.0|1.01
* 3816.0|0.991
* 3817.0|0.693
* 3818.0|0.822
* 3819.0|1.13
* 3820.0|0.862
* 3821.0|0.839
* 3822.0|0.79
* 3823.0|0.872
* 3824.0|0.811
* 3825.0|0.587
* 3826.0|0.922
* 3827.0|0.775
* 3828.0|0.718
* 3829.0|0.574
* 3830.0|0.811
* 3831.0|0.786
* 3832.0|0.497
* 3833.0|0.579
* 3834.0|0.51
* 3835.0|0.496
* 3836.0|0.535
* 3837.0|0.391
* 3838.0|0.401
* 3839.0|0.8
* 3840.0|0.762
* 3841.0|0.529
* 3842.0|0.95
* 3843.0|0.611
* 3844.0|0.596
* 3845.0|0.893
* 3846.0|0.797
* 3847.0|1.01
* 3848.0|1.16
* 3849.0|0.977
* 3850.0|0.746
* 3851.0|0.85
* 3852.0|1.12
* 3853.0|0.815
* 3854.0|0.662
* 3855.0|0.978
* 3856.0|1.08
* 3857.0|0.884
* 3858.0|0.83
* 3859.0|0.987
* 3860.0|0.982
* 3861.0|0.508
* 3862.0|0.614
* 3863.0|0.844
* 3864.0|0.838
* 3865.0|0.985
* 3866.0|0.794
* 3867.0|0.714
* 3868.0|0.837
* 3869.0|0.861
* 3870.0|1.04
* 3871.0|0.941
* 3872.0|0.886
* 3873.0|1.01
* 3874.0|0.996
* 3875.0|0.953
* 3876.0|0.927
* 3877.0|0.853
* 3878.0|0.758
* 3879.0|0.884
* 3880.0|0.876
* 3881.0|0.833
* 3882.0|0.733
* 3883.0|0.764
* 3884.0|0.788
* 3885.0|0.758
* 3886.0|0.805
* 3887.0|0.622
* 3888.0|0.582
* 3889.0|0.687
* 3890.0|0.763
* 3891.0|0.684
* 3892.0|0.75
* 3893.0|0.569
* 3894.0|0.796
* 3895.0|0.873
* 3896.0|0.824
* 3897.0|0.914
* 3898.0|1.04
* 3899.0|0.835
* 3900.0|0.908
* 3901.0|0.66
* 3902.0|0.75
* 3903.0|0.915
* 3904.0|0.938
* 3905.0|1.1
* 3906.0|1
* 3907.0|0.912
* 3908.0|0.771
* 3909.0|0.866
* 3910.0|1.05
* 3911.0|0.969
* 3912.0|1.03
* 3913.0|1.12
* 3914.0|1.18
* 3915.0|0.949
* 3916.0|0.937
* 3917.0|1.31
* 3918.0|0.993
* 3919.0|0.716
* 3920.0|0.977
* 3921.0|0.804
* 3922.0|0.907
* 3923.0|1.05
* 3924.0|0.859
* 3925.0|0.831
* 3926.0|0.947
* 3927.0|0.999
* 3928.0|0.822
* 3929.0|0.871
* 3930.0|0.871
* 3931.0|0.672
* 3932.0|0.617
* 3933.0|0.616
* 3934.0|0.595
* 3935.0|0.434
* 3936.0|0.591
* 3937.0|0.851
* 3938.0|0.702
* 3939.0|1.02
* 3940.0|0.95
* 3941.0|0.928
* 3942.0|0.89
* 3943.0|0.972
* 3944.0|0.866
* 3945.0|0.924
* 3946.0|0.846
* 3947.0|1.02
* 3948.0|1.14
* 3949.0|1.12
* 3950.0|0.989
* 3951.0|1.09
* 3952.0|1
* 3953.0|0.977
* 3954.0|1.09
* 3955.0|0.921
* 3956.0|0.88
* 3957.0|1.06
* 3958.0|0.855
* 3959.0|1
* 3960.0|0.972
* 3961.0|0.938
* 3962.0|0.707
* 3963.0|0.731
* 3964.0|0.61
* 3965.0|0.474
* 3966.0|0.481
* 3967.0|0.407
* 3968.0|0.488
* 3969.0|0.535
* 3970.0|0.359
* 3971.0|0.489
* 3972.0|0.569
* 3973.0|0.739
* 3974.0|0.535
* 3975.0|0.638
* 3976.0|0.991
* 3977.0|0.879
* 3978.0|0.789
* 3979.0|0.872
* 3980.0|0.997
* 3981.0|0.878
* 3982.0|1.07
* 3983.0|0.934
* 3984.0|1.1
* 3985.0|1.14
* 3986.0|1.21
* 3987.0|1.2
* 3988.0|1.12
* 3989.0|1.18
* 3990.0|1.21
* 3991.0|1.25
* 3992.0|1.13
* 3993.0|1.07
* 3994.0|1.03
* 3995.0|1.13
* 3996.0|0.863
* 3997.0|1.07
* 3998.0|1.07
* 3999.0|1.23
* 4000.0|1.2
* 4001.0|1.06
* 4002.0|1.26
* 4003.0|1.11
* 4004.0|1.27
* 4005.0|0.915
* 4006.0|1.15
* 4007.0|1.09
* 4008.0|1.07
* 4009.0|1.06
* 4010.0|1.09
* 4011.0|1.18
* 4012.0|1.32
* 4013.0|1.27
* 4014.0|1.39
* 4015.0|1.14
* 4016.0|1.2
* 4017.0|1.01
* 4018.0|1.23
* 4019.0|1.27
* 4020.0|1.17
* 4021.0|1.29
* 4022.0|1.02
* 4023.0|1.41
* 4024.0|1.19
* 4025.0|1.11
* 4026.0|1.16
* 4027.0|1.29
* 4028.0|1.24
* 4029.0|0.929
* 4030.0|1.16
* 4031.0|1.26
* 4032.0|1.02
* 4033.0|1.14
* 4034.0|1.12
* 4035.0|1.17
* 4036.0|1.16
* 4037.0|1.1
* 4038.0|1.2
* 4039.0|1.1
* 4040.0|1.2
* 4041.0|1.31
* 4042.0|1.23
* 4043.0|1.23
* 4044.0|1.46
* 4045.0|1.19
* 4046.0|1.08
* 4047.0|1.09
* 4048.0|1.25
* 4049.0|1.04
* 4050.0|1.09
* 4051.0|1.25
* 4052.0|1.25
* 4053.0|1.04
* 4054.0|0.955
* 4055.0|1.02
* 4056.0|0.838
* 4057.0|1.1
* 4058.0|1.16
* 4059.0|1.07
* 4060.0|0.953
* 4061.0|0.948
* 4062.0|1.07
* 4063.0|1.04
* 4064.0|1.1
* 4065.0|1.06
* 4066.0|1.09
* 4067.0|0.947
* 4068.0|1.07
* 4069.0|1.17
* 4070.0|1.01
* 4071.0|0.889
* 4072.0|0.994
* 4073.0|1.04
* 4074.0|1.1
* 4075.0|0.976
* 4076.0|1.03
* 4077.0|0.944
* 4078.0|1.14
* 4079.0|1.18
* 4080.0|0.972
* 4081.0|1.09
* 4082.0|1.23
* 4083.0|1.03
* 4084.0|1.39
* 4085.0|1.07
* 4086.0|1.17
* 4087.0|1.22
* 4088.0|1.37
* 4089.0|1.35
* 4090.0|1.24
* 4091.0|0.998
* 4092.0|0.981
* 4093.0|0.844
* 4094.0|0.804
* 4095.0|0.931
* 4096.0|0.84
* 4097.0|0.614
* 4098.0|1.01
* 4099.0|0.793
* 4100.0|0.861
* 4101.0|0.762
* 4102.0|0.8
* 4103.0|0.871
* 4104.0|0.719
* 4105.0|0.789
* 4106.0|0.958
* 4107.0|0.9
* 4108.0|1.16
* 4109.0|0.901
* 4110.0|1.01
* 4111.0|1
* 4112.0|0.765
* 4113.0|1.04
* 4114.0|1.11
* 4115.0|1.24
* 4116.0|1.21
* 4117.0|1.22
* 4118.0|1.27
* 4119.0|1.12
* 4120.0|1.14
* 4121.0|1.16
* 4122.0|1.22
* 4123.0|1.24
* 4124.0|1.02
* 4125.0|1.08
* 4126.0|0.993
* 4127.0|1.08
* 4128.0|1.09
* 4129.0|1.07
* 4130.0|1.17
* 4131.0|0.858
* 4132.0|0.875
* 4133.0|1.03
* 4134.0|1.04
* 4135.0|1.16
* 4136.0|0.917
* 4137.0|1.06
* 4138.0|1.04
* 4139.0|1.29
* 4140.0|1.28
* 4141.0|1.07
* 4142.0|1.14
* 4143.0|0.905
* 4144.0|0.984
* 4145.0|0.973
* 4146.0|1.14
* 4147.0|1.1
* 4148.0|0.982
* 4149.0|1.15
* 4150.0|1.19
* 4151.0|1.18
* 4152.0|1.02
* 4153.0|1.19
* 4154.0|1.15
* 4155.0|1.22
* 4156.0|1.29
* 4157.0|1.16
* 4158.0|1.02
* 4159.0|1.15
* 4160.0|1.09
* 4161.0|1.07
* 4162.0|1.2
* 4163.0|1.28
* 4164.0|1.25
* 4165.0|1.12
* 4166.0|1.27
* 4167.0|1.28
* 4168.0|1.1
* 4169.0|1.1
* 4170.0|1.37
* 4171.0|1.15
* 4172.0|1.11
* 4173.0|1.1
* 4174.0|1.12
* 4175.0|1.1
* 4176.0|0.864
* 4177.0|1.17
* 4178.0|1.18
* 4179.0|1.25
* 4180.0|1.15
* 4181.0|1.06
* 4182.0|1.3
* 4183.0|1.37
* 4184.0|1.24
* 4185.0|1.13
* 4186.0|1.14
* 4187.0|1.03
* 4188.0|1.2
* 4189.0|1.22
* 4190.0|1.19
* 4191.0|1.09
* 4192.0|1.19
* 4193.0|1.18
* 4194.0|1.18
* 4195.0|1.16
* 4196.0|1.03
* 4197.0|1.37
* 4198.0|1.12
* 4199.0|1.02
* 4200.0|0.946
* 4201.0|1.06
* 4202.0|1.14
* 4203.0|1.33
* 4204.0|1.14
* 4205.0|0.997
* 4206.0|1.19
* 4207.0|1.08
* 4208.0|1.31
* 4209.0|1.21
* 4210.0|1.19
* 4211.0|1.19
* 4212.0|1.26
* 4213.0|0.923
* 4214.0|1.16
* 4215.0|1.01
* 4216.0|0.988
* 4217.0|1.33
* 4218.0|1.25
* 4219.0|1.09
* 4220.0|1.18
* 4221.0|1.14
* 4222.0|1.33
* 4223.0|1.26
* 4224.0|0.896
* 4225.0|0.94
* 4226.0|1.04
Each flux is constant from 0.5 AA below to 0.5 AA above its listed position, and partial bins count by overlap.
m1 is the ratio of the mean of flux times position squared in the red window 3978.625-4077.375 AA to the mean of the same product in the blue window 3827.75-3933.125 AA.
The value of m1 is 1.4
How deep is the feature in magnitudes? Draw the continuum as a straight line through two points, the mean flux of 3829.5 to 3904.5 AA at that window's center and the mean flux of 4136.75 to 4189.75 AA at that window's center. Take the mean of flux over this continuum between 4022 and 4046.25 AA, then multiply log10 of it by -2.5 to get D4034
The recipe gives -0.19 mag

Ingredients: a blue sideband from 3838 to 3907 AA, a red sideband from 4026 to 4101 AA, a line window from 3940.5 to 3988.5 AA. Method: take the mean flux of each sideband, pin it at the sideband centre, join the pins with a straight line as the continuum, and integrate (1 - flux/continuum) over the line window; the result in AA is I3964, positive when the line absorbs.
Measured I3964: 4.61 AA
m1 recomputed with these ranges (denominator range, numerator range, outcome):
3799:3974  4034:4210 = 1.50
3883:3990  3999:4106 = 1.35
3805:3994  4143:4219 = 1.55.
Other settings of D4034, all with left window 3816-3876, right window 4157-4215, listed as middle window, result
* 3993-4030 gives -0.18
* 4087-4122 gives 0.07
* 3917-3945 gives 0.07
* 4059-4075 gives 0.00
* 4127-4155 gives 0.03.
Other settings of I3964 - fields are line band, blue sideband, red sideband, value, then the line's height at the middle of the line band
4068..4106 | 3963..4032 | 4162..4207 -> 2.71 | 1.08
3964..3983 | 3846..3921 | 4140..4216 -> 5.48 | 0.957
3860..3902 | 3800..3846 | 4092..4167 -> -0.27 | 0.809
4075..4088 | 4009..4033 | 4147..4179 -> 0.49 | 1.17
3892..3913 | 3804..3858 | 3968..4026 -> 0.34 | 0.902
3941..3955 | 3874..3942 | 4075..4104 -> -1.63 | 0.886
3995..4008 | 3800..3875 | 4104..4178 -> -1.93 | 0.963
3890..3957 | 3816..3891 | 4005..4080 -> 1.68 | 0.917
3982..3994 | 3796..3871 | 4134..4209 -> -2.33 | 0.948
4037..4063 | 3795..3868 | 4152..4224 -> -2.90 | 1.01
